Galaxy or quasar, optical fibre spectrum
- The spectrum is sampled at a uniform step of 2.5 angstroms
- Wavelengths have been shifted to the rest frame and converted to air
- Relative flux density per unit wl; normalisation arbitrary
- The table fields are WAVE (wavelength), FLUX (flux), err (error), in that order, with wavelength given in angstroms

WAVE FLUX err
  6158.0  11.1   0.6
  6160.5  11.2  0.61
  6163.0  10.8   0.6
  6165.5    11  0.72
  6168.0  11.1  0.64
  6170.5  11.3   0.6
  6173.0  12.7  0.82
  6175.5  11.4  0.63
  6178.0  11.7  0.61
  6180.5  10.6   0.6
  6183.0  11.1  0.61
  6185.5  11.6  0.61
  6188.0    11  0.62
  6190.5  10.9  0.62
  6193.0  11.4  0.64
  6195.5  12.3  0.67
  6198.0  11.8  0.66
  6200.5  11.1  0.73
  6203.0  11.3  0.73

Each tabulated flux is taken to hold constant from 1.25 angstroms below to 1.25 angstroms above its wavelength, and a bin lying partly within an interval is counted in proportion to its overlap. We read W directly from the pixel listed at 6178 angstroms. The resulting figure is 11.7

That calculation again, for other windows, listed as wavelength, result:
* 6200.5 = 11.1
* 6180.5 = 10.6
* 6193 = 11.4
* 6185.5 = 11.6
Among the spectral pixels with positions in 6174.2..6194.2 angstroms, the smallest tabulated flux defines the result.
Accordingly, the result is 10.6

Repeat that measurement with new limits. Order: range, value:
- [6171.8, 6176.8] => 11.4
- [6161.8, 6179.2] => 10.8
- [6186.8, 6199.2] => 10.9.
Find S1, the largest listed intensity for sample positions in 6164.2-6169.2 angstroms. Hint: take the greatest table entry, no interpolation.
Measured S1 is 11.1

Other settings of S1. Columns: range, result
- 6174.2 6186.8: 11.7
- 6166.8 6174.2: 12.7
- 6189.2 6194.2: 11.4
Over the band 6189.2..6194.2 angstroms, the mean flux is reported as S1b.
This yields 11.1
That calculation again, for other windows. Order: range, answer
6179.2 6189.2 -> 11.1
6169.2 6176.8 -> 11.8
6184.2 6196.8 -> 11.4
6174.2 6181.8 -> 11.2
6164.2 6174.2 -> 11.5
